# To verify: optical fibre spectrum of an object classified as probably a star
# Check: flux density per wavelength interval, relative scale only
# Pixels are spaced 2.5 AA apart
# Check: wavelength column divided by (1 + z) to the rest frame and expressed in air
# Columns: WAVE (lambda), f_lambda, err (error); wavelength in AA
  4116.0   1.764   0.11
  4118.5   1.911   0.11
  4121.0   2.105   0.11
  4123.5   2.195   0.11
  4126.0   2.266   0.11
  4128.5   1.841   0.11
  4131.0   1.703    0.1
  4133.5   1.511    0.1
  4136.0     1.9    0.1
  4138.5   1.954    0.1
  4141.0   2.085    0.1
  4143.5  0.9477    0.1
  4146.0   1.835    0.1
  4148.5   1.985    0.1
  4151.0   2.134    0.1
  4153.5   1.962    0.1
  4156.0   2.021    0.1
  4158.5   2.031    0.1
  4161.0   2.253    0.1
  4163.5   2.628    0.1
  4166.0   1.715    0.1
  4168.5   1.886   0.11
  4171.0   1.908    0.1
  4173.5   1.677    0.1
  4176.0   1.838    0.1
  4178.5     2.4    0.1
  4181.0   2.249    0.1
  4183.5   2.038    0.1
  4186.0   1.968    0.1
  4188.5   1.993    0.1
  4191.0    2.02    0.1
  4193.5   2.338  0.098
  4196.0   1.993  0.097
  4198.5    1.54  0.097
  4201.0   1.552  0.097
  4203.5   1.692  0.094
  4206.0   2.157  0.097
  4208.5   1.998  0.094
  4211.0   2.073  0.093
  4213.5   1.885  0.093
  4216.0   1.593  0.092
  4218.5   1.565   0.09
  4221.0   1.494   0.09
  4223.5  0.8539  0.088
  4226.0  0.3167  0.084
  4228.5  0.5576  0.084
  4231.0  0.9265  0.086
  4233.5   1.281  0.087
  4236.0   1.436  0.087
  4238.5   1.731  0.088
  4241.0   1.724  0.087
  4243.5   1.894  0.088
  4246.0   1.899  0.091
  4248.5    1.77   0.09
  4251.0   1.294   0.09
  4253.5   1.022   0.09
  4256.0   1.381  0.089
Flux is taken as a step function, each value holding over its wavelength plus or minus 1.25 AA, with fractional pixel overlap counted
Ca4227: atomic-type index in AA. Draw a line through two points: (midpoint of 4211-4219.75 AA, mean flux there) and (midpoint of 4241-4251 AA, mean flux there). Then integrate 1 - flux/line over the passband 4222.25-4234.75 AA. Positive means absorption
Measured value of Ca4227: 6.9 AA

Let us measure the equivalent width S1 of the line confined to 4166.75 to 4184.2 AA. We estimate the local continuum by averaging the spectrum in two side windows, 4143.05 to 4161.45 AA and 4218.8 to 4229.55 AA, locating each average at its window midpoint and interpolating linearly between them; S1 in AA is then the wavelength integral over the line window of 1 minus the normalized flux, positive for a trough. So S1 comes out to -4.6 AA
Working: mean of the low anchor 1.92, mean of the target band 1.99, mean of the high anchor 0.877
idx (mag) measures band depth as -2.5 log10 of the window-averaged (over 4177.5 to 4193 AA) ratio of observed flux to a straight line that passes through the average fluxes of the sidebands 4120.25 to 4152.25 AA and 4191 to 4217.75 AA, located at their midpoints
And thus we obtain -0.13 mag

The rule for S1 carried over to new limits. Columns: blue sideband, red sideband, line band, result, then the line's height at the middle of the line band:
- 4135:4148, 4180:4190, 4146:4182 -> -2.48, 1.91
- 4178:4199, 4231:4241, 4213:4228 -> 4.05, 1.65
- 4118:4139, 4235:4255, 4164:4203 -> -3.88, 1.77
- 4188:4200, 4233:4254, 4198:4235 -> 7.82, 1.8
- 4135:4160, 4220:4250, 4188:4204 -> -3.06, 1.57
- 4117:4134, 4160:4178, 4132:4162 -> 1.44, 1.97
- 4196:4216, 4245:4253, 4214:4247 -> 6.82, 1.69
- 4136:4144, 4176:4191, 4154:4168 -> -1.33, 1.93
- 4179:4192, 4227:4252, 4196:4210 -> 0.40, 1.87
